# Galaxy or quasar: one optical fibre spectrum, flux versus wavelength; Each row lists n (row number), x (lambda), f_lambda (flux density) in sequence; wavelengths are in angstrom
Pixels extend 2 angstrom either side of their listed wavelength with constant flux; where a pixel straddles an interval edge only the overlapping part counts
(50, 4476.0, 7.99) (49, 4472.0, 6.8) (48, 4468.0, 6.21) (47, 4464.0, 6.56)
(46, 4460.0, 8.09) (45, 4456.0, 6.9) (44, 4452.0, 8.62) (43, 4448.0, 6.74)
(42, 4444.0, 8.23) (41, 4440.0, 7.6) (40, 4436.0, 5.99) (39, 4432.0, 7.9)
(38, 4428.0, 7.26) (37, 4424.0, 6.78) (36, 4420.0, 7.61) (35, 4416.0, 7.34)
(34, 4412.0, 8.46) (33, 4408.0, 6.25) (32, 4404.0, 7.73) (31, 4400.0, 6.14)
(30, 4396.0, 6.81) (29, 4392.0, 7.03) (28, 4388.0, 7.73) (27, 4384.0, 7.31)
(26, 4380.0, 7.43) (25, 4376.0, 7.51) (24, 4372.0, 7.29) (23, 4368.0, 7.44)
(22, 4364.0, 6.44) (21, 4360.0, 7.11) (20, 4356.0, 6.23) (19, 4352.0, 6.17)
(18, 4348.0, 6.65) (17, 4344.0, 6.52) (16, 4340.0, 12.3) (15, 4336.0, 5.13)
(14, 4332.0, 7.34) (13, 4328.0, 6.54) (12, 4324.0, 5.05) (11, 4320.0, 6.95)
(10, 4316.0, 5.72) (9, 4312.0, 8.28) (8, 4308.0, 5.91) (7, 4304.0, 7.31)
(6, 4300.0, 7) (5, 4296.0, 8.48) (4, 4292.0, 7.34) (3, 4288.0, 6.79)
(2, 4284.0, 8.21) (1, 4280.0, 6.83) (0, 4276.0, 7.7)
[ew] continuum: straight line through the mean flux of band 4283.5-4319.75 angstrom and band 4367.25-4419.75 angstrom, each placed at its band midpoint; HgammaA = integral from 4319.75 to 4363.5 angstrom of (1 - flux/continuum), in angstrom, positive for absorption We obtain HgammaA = 2.0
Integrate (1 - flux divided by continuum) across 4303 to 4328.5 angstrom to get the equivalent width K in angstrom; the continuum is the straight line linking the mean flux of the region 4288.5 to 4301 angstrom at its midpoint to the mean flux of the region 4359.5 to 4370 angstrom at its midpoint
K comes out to 3.0 angstrom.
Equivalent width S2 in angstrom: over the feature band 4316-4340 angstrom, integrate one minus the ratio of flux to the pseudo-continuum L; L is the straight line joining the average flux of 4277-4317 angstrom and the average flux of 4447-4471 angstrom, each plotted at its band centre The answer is 1.9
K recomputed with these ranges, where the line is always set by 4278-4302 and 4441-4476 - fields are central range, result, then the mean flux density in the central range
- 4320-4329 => 1.8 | 5.97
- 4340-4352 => -0.1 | 7.47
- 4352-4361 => 1.1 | 6.51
